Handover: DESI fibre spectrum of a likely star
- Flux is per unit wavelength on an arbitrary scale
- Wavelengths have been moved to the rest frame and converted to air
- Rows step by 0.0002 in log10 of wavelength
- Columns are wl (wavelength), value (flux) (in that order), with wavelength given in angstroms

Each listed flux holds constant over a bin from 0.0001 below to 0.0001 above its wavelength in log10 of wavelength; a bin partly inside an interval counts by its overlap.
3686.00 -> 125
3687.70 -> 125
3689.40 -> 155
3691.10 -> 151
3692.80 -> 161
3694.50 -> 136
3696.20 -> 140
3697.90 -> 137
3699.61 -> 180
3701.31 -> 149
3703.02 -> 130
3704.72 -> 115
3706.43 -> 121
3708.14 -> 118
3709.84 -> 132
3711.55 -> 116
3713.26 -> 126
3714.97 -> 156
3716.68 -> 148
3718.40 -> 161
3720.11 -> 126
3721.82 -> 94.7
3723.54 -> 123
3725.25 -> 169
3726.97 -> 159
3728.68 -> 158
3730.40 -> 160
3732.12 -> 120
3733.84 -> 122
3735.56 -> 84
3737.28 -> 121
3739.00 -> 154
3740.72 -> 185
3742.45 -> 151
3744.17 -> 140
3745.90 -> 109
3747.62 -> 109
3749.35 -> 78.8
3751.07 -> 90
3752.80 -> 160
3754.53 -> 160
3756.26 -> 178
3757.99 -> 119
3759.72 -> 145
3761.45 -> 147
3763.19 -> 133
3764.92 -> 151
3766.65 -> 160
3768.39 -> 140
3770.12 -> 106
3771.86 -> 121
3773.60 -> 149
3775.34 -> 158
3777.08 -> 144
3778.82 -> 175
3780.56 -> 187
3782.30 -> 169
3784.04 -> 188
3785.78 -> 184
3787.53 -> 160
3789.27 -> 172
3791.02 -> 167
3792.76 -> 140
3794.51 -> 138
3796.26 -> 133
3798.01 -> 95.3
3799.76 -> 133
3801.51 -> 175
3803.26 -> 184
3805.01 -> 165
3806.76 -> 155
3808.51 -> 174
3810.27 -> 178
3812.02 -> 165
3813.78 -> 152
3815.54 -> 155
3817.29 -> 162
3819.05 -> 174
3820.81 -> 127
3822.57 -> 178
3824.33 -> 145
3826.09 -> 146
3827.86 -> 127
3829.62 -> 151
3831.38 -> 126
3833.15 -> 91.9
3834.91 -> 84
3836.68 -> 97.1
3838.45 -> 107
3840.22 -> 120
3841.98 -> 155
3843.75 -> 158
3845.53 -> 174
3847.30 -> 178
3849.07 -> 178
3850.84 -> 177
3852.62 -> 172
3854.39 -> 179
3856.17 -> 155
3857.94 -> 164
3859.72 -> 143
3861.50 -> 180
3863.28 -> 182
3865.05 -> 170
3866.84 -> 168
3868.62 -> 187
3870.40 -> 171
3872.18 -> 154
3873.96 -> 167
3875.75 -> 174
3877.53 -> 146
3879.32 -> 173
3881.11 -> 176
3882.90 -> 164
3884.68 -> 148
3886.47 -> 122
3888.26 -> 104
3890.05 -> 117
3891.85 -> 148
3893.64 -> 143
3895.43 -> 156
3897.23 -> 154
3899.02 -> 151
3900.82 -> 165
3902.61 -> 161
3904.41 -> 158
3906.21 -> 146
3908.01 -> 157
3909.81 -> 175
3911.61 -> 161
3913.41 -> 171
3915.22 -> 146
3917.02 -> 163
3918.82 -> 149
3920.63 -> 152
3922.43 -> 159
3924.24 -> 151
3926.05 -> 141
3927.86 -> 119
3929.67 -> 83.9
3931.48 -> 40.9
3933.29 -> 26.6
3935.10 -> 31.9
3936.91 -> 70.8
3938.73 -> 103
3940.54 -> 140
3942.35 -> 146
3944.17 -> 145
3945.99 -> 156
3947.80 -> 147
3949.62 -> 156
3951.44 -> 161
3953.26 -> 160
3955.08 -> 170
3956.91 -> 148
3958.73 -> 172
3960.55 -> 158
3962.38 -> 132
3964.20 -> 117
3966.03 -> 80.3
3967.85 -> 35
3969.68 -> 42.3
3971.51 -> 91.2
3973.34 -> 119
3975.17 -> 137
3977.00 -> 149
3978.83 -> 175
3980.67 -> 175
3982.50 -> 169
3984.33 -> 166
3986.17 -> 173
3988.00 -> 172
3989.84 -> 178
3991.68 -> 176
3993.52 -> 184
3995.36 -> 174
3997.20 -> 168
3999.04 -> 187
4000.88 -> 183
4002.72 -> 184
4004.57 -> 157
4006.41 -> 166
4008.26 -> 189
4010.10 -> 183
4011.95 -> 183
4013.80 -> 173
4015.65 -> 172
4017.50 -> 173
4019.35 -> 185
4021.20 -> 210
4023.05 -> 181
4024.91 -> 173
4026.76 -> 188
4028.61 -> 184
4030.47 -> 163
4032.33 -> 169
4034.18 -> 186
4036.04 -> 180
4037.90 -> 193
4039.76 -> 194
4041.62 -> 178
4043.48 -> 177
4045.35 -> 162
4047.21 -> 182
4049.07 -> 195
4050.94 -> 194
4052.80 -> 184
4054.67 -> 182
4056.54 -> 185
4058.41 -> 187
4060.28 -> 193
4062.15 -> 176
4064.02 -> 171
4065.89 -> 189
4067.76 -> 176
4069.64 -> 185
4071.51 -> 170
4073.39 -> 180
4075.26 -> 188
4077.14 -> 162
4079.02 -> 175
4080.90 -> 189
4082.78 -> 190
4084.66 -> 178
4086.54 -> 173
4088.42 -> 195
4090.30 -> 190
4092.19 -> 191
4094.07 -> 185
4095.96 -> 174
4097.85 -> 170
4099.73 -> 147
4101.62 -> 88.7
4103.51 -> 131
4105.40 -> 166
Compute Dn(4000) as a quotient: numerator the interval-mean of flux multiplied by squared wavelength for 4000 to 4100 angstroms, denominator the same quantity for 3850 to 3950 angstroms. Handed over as 1.34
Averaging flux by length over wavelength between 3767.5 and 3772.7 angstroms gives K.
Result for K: 122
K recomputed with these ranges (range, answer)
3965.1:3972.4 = 62.2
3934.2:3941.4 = 86.1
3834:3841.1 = 102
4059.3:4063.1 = 185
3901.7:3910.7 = 159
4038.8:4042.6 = 186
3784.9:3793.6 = 165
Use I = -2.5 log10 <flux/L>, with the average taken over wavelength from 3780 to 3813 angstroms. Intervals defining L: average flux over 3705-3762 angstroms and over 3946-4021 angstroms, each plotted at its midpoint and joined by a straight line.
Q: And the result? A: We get -0.15 mag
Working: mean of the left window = 134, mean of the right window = 156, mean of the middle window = 161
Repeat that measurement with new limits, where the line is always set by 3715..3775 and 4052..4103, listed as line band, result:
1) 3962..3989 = 0.263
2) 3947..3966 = 0.092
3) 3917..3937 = 0.431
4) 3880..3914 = 0.024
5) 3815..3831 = -0.036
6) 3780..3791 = -0.235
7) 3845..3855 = -0.182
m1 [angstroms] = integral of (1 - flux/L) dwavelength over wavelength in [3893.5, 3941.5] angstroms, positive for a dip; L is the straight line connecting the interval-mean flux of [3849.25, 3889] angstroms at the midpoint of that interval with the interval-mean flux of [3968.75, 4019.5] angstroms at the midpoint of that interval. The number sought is 9.12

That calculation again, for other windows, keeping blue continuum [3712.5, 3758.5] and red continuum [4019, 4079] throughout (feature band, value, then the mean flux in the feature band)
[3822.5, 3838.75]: 2.9 angstroms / 123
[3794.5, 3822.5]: -1.7 angstroms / 155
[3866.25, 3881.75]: -1.2 angstroms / 168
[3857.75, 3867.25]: -0.8 angstroms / 168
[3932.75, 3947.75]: 5.4 angstroms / 107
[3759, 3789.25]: -2.8 angstroms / 155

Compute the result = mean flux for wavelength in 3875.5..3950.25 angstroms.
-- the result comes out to 138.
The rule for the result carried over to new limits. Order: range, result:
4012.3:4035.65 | 180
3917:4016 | 142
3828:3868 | 150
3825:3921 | 153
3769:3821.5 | 156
